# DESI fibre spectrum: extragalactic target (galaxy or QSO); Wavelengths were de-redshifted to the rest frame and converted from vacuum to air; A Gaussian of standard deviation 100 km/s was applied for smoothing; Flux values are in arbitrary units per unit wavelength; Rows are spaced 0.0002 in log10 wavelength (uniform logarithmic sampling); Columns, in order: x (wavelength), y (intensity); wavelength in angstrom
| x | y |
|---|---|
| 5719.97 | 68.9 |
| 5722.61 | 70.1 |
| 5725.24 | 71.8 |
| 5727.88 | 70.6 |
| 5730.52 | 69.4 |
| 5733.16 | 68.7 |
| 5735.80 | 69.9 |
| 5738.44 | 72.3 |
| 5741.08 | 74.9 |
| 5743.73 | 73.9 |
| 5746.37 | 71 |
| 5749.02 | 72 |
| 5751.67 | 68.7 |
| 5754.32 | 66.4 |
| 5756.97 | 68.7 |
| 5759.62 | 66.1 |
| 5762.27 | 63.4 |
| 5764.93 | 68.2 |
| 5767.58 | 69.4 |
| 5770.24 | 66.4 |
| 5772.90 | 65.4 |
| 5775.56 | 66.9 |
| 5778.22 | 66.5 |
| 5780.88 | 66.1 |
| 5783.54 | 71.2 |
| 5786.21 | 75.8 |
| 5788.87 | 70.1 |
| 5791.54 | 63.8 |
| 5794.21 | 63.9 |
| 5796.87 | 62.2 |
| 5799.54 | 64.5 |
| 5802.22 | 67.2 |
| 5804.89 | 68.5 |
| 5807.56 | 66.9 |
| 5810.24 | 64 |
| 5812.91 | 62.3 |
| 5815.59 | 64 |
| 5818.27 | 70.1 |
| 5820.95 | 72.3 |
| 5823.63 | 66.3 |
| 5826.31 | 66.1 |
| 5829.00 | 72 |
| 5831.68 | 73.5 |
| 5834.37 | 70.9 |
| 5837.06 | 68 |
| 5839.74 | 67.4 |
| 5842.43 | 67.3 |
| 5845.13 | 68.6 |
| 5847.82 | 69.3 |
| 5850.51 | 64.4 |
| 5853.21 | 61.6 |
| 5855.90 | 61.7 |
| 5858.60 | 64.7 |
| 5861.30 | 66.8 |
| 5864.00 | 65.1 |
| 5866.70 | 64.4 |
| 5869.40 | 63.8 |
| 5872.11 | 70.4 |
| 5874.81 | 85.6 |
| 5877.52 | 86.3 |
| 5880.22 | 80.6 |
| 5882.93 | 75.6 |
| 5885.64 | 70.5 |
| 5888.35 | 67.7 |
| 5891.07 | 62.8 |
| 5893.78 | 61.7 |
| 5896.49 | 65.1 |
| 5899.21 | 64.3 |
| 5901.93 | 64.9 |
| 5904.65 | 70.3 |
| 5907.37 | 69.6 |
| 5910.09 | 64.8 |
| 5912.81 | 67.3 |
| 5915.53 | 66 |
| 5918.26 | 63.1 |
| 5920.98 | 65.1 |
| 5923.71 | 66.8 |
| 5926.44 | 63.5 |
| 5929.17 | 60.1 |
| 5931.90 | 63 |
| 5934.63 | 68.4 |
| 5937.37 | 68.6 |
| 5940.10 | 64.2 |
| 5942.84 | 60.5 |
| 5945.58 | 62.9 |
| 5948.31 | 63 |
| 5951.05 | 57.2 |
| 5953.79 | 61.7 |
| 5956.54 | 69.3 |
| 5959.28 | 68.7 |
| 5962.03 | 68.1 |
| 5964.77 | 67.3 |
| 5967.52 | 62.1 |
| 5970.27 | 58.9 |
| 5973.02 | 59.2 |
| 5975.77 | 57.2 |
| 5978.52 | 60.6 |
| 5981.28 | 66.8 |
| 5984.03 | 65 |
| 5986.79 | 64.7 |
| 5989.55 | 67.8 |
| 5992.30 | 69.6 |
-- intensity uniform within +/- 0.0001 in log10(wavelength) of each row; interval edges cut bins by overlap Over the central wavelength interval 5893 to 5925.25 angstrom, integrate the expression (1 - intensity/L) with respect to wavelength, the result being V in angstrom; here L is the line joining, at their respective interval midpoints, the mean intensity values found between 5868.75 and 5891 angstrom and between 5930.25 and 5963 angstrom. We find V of 2.0 angstrom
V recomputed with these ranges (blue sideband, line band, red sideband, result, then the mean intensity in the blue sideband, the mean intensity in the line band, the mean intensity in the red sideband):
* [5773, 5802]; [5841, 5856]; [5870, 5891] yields 1.4 angstrom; 67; 65.8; 75.3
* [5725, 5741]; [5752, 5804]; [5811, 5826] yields 1.3 angstrom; 70.7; 67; 66.9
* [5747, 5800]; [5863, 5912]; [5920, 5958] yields -3.5 angstrom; 67.4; 69.6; 63.9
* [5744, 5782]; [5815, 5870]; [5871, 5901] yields 2.5 angstrom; 67.7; 67.1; 71.8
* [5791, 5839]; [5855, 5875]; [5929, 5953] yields -0.4 angstrom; 67.1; 66.9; 63.2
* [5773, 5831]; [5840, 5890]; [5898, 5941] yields -2.4 angstrom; 67.2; 69.6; 65.6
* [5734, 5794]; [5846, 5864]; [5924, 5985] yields 0.4 angstrom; 68.9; 64.9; 63.5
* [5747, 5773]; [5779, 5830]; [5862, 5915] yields 0.8 angstrom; 67.6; 67.2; 69.4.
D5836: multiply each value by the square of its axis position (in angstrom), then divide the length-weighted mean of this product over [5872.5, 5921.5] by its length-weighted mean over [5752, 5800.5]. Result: 1.1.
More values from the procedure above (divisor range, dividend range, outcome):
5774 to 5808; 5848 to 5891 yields 1.07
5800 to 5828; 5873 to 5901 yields 1.10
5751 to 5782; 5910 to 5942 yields 1.03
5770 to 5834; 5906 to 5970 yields 1.01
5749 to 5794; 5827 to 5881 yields 1.06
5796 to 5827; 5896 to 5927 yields 1.03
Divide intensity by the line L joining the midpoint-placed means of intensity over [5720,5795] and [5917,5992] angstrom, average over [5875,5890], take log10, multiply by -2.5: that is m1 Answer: -0.16 mag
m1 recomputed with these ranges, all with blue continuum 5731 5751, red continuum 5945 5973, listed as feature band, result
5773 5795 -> 0.03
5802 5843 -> 0.01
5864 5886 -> -0.12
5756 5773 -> 0.06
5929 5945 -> 0.00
